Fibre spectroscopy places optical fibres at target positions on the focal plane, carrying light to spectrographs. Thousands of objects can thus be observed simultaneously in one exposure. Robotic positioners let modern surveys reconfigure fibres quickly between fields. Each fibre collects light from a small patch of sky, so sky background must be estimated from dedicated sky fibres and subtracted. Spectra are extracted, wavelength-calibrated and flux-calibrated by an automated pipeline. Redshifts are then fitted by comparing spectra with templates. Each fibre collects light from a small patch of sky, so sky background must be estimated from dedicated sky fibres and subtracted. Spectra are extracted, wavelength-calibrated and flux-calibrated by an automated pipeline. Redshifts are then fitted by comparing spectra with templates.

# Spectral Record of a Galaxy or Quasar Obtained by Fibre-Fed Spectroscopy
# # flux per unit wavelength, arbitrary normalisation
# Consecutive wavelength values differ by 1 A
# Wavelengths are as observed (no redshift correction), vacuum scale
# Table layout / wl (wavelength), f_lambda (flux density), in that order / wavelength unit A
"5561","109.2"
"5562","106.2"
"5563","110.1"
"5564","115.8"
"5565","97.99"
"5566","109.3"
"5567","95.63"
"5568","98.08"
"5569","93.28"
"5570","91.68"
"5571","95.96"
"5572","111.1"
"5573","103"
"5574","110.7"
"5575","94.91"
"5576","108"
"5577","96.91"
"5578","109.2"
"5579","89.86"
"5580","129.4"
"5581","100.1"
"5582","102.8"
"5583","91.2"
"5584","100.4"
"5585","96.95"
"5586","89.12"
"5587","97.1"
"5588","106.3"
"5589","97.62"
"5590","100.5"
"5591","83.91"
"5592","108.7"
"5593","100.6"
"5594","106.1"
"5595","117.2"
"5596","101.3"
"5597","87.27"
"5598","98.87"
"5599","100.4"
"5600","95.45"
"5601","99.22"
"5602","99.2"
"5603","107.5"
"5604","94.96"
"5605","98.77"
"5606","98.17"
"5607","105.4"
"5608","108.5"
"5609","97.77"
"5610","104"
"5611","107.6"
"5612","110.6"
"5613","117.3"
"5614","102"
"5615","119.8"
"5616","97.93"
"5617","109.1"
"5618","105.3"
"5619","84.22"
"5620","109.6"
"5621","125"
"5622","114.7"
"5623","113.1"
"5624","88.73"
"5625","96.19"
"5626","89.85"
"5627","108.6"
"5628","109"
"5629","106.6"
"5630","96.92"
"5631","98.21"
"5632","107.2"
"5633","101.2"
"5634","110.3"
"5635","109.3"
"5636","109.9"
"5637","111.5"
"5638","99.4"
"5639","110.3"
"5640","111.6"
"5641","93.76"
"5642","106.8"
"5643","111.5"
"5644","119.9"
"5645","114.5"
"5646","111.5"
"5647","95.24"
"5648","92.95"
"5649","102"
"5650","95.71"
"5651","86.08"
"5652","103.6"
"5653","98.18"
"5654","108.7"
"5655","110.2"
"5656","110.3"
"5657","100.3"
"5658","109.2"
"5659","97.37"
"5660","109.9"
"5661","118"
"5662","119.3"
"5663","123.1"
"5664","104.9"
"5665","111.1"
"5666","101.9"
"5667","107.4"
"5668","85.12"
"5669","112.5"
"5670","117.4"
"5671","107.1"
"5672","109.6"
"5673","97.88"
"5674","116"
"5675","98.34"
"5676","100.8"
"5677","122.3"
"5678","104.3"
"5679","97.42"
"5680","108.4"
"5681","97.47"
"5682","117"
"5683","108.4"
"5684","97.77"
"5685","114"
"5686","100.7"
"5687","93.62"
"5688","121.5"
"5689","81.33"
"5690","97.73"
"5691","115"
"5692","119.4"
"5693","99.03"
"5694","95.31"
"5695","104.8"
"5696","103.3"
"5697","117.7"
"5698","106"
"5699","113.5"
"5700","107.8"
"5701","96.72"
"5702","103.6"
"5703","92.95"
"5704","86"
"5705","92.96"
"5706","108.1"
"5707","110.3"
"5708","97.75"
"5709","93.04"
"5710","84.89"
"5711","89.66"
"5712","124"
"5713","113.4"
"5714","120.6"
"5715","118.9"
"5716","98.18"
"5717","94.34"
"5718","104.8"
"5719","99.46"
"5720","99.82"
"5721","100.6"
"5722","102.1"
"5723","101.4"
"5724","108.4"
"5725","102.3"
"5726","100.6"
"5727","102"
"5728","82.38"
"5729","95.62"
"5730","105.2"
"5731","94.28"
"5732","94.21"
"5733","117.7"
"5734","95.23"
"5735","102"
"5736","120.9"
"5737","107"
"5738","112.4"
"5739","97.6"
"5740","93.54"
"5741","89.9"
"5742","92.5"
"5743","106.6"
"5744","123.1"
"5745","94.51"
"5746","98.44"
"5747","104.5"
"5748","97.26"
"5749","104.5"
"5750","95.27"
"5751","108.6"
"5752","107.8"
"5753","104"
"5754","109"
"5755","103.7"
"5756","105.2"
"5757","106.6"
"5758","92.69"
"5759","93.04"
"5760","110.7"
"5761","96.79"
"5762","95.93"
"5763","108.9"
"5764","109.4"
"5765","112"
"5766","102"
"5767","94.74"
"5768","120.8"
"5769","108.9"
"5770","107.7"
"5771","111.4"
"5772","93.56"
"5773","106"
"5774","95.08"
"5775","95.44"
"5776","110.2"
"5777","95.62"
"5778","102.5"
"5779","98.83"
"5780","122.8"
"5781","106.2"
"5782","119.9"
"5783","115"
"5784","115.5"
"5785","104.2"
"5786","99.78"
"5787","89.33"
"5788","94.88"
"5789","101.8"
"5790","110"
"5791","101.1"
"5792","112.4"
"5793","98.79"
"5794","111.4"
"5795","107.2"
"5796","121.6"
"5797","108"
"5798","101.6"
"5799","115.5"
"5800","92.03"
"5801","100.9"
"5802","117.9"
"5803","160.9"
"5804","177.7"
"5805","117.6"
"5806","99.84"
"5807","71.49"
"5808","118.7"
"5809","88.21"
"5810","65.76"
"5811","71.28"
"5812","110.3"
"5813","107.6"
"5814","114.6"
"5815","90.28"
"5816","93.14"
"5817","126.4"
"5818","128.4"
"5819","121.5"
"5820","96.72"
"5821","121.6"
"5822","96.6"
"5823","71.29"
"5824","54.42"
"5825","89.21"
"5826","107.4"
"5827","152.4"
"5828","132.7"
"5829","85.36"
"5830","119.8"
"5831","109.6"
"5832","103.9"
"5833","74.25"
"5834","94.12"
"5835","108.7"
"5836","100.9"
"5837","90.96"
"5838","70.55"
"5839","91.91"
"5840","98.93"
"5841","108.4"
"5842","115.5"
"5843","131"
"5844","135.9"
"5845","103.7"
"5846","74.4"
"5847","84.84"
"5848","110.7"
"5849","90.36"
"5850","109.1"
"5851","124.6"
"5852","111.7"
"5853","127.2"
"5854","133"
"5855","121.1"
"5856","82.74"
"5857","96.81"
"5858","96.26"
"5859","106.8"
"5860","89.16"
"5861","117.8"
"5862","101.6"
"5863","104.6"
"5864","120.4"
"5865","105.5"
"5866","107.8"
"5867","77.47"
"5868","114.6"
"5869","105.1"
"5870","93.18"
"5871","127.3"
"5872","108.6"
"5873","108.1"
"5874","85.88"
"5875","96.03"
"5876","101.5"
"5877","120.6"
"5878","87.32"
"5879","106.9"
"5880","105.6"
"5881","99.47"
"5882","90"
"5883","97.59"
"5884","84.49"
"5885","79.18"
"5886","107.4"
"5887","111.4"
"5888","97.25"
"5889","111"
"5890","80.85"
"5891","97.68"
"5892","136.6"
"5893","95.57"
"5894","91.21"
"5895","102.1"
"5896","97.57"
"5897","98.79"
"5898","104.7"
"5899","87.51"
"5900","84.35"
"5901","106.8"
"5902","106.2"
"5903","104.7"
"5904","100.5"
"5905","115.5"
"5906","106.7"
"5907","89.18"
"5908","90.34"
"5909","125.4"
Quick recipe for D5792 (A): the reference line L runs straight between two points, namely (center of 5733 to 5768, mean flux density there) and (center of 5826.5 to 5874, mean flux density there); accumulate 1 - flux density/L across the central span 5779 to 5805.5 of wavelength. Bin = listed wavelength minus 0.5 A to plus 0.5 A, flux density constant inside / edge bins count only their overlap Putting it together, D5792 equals -2.0 A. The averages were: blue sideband 103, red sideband 106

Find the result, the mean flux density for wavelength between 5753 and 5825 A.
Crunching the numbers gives 105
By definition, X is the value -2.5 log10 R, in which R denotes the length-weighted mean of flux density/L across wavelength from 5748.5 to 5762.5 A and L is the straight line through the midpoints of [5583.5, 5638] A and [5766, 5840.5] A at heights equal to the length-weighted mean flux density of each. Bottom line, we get 0.02 mag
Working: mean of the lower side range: 103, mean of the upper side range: 105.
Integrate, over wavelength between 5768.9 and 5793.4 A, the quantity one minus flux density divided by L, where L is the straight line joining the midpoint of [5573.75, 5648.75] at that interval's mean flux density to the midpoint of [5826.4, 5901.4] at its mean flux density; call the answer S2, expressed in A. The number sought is -0.3 A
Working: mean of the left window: 103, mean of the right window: 103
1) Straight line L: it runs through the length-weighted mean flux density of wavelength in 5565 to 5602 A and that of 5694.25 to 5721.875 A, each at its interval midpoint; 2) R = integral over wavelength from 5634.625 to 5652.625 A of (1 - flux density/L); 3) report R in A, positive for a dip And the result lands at -0.5 A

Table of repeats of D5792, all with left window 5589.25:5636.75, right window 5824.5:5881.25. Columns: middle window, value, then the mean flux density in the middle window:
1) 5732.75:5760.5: 0.28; 103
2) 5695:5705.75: 0.17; 102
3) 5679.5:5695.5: -0.09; 104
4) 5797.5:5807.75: -1.08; 116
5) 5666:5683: -0.38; 106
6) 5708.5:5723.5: 0.16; 103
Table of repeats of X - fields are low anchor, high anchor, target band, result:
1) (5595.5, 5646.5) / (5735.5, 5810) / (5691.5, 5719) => 0.018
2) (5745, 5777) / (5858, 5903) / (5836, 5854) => -0.036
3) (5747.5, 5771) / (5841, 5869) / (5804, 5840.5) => 0.055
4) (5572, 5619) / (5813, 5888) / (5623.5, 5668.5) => -0.024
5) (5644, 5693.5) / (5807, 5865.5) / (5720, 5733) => 0.054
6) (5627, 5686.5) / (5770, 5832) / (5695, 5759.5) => 0.039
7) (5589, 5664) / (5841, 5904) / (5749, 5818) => -0.021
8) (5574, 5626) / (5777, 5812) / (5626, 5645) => -0.034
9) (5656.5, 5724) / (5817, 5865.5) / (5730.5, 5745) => 0.019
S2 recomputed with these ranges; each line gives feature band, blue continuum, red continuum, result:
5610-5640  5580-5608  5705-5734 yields -1.6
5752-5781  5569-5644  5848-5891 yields -0.2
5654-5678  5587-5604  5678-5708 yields -1.3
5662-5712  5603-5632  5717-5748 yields -0.8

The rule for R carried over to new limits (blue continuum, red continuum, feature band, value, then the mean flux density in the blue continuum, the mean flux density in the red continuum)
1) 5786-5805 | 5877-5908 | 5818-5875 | 0.76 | 112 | 99.7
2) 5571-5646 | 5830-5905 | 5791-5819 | -1.59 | 104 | 102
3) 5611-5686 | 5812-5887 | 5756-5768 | 0.19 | 106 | 104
